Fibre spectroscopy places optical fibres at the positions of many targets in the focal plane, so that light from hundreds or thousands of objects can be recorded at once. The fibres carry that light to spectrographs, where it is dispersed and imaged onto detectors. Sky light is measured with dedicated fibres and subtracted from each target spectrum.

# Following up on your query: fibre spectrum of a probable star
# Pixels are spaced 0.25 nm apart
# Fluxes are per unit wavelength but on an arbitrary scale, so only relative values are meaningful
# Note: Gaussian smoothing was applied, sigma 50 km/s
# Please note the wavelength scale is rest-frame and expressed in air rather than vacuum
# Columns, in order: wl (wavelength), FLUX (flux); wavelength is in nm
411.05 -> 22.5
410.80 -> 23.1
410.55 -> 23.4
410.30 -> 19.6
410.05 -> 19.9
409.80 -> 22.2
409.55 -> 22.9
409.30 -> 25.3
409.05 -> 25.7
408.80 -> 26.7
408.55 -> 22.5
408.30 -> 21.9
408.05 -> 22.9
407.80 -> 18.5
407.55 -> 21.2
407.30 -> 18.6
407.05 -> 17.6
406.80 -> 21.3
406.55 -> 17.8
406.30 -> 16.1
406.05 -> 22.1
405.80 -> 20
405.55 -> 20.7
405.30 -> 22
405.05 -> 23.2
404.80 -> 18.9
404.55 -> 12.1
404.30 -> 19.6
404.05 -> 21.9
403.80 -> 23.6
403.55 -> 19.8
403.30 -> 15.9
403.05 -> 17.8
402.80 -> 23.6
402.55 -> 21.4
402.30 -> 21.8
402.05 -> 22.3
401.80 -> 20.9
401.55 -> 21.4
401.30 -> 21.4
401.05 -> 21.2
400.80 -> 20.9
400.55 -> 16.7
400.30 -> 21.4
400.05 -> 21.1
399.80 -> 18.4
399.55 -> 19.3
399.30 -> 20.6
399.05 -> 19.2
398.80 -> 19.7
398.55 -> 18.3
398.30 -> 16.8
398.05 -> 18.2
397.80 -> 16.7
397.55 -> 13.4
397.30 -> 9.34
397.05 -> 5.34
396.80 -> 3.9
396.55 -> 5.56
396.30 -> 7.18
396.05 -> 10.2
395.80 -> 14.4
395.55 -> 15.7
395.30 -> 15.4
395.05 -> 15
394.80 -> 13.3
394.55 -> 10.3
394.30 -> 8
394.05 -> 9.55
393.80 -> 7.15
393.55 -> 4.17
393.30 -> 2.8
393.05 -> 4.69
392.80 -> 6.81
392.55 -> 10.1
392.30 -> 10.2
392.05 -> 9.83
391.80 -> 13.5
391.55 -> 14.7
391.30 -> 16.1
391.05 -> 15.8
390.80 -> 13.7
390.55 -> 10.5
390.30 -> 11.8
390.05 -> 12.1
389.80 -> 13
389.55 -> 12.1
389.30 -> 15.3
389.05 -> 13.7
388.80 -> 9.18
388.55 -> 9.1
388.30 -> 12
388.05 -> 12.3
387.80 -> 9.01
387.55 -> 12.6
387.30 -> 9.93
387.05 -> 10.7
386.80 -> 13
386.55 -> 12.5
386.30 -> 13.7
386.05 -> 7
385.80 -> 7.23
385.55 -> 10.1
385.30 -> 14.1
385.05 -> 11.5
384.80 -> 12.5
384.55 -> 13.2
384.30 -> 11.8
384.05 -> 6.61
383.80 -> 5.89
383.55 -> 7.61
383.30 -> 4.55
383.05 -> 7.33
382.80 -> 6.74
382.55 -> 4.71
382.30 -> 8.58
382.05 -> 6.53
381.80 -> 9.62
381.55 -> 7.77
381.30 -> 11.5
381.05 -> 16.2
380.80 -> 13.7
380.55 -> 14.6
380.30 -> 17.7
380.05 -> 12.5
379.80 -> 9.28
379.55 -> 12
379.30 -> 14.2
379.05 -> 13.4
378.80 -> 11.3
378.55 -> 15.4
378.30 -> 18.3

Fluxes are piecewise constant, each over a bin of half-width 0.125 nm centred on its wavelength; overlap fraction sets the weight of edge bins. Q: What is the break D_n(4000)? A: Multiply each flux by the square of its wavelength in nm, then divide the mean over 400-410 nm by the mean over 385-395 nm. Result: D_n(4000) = 2.07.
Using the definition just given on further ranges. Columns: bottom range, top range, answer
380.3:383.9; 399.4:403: 2.47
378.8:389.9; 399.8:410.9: 2.14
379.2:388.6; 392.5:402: 1.42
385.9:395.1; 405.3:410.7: 2.14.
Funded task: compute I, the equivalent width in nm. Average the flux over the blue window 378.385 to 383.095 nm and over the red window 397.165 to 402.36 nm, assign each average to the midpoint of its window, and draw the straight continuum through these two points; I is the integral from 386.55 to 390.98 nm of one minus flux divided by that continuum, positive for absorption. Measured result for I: 0.826 nm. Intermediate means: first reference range 11.3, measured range 11.8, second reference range 18.9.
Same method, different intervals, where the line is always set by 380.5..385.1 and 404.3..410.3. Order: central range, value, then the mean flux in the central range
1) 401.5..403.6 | -0.22 nm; 20.5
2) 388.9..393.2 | 0.40 nm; 11.9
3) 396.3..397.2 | 0.60 nm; 5.37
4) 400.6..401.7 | -0.18 nm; 20.9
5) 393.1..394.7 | 0.84 nm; 6.99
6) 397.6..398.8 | -0.06 nm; 17.5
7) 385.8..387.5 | 0.05 nm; 10.9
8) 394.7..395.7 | 0.02 nm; 14.9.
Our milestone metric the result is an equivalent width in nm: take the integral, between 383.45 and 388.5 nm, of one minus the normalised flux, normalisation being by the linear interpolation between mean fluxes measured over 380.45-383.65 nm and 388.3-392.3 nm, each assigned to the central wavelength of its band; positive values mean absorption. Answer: 0.07 nm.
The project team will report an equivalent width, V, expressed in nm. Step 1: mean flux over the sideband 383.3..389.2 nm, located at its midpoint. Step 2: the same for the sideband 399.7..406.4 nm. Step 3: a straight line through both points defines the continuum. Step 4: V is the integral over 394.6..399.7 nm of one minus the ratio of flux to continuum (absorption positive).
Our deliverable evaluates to 0.93 nm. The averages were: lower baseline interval 10.6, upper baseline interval 20.3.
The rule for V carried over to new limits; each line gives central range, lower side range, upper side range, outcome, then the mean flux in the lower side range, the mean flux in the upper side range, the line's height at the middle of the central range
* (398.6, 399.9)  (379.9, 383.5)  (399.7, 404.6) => -0.04 nm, 10.1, 20.3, 18.8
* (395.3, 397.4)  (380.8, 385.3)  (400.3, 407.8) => 0.87 nm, 9.25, 20.1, 16.1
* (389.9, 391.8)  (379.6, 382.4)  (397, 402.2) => 0.22 nm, 11.7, 18.4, 15.2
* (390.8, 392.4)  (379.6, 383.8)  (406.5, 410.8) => 0.09 nm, 9.85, 21.8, 14.2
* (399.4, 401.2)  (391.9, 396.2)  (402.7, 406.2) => -0.44 nm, 9.86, 20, 16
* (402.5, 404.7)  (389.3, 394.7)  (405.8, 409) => -0.16 nm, 10.5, 20.7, 18.2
